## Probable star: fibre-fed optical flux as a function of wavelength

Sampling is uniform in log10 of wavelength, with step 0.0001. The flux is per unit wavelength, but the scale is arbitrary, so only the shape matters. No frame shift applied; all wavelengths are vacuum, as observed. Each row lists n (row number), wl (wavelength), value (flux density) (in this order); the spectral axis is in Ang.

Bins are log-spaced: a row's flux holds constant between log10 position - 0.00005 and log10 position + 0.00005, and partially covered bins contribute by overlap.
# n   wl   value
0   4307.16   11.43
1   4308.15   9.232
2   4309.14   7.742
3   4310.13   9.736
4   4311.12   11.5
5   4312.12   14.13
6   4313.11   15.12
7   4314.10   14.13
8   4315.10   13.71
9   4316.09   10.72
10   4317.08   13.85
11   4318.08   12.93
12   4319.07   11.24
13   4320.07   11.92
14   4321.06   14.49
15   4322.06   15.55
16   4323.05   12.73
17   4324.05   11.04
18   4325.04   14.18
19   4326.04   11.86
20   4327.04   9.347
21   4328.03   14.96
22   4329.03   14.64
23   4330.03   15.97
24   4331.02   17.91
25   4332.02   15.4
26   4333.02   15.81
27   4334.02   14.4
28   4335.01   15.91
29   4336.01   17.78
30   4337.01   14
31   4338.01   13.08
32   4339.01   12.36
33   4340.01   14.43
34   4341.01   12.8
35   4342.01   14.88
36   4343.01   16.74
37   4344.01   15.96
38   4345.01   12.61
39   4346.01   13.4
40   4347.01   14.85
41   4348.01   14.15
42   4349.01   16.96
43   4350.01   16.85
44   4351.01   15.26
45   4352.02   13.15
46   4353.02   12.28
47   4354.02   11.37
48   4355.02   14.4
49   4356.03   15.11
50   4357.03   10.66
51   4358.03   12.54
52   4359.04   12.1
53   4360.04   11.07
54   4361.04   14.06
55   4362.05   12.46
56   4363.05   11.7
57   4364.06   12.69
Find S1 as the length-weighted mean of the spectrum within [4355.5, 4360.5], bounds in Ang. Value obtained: 12.3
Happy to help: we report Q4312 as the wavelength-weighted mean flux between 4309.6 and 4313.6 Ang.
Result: 12.6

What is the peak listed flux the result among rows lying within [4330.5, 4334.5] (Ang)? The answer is 17.91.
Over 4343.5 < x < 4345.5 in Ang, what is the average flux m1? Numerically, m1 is 14.3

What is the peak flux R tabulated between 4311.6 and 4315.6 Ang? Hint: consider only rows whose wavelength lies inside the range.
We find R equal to 15.12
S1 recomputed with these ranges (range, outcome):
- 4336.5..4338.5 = 13.5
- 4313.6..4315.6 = 13.9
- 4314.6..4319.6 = 12.5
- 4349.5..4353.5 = 14.4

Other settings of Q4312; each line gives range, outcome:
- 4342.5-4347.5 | 14.7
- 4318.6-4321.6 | 12.6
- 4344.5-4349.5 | 14.4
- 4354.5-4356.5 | 14.7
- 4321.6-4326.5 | 13.1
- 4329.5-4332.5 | 16.4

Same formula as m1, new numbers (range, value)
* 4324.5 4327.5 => 11.8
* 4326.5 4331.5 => 14.5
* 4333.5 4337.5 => 15.5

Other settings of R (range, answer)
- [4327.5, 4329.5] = 14.96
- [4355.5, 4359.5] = 15.11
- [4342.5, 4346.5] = 16.74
